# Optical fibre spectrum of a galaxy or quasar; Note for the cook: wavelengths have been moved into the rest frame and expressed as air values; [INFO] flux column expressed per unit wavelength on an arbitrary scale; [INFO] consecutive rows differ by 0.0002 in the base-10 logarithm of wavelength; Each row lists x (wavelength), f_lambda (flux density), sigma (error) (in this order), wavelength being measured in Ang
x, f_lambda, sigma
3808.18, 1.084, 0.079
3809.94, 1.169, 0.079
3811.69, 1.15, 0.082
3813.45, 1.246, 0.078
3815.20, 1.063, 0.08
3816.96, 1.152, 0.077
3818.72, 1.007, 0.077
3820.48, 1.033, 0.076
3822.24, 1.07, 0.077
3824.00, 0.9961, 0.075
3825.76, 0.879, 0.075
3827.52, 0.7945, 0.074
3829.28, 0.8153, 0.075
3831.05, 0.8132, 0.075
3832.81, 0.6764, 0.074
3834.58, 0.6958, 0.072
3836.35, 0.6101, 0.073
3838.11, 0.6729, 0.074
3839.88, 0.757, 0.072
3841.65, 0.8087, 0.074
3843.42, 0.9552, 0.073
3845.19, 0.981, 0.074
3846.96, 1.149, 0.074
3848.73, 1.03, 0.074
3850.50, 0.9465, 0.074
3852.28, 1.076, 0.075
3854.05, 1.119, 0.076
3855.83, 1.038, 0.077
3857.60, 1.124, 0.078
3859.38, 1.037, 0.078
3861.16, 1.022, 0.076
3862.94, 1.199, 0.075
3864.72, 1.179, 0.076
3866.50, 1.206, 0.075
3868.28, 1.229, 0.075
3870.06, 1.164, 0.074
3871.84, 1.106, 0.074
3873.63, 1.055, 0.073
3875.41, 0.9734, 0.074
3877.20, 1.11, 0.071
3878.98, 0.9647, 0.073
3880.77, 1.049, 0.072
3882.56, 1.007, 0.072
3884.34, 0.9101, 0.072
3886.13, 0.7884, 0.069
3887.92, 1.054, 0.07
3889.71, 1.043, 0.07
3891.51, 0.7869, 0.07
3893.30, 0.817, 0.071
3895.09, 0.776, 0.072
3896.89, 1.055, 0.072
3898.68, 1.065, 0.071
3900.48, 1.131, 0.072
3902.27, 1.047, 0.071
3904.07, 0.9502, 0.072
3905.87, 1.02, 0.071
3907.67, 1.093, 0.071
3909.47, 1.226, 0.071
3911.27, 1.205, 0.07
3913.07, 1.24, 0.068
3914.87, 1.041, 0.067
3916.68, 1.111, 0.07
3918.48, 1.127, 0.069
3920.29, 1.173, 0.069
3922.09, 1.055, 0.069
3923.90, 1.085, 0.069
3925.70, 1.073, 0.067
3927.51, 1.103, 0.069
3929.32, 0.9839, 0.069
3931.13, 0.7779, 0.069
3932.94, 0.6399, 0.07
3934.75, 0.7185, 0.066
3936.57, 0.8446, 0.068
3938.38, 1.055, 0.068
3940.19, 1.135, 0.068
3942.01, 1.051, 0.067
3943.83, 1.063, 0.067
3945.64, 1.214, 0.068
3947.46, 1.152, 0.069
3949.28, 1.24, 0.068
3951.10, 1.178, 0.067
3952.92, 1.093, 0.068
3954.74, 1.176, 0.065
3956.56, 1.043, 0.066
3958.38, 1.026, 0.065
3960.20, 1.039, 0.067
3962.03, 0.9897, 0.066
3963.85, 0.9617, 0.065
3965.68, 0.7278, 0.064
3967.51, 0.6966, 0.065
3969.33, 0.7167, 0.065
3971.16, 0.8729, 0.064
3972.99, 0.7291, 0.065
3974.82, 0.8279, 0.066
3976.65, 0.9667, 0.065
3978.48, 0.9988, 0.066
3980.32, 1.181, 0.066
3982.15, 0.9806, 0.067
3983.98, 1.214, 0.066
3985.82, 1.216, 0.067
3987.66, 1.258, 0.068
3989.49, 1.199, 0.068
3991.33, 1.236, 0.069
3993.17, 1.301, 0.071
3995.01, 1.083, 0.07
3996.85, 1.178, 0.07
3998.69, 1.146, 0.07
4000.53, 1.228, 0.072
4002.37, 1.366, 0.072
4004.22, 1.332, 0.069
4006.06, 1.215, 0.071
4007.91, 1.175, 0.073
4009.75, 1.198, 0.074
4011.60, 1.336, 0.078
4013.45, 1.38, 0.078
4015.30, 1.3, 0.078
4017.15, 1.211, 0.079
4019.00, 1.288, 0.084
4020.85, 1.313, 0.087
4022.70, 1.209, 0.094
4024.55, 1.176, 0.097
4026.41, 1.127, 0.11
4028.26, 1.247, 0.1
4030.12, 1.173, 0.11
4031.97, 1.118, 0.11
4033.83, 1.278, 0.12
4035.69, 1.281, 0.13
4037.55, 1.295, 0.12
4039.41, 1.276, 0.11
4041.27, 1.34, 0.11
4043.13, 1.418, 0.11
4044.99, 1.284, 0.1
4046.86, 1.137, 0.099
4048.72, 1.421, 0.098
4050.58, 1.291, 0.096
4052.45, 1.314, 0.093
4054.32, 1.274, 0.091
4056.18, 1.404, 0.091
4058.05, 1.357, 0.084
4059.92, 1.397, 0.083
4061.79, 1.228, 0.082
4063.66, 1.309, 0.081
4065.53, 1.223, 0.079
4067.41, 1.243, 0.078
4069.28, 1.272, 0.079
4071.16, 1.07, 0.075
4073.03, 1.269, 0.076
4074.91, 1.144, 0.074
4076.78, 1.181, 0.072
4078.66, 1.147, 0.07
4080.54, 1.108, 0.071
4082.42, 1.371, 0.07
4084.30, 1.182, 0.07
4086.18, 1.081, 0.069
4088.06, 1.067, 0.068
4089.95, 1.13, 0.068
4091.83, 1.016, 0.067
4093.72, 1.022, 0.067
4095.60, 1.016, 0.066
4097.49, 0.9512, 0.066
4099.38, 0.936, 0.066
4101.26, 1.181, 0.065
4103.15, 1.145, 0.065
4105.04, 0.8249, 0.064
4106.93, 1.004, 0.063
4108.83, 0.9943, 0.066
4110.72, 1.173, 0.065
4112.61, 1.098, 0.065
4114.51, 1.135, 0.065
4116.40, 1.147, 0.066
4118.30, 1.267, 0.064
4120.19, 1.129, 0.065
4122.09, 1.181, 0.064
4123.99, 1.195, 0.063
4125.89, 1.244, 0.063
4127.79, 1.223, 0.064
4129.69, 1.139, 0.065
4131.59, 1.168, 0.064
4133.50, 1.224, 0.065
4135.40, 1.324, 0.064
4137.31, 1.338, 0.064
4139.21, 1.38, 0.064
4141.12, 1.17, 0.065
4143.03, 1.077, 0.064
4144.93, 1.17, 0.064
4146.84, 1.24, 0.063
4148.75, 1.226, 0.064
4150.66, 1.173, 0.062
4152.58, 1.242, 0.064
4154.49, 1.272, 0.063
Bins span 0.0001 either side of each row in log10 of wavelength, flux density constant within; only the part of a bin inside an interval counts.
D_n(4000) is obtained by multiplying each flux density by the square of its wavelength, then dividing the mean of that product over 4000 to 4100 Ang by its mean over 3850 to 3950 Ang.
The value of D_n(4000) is 1.26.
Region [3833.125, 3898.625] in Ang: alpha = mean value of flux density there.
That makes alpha 0.984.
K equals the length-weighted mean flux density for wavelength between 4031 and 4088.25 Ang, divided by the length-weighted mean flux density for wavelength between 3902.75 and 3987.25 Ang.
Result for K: 1.2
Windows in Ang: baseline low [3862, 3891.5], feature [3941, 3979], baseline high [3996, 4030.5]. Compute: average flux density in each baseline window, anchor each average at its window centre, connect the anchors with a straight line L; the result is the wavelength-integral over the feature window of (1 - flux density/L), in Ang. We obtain 5.8 Ang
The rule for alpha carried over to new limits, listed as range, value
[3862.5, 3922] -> 1.06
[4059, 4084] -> 1.23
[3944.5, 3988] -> 1.02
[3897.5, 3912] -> 1.09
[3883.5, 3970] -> 1.01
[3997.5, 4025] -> 1.26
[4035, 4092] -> 1.25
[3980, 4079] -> 1.25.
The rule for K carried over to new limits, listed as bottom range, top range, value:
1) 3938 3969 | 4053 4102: 1.13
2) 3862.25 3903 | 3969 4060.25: 1.17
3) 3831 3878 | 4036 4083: 1.28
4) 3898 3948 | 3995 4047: 1.19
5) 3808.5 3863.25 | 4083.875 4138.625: 1.16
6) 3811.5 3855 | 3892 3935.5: 1.09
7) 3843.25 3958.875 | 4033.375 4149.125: 1.14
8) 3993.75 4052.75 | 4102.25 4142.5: 0.93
